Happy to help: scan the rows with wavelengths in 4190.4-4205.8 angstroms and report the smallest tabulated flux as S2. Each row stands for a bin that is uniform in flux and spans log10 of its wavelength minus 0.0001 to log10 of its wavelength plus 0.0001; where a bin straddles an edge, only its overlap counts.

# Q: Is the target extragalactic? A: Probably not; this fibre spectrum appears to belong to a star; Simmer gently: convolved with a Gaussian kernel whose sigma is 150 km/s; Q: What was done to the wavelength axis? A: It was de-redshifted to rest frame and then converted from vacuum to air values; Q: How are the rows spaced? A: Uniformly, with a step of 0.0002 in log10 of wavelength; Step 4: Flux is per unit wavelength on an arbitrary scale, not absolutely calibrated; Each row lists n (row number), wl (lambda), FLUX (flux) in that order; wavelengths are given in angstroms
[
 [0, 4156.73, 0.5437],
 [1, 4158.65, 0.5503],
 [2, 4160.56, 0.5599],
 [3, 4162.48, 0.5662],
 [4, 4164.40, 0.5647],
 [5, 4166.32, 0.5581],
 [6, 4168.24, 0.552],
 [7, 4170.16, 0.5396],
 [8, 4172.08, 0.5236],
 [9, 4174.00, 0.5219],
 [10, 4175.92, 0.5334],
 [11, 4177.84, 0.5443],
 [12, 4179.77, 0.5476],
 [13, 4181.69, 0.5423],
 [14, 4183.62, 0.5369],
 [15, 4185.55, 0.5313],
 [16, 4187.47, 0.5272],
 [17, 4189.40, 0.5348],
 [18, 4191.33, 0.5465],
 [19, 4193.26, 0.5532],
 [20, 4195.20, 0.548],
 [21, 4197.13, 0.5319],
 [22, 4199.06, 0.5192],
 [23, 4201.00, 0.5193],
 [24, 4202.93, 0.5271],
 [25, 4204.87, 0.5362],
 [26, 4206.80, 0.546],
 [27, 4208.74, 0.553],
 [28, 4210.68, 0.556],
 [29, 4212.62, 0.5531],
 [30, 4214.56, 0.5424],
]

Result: 0.5192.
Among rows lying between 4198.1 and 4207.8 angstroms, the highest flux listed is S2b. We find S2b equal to 0.546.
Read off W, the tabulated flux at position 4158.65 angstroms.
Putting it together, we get 0.5503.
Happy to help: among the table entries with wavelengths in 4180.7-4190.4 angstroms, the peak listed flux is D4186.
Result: 0.5423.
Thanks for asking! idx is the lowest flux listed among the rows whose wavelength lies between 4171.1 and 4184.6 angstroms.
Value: 0.5219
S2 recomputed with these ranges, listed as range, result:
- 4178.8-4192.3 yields 0.5272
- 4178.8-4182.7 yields 0.5423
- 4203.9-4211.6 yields 0.5362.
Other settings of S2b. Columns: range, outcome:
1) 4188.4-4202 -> 0.5532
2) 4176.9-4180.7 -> 0.5476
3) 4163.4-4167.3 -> 0.5647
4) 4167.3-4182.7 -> 0.552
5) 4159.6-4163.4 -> 0.5662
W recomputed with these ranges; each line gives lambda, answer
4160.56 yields 0.5599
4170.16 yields 0.5396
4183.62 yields 0.5369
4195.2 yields 0.548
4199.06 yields 0.5192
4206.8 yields 0.546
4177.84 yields 0.5443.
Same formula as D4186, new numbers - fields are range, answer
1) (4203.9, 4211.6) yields 0.556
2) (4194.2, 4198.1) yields 0.548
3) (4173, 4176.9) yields 0.5334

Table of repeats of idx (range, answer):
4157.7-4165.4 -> 0.5503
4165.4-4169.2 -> 0.552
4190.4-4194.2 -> 0.5465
